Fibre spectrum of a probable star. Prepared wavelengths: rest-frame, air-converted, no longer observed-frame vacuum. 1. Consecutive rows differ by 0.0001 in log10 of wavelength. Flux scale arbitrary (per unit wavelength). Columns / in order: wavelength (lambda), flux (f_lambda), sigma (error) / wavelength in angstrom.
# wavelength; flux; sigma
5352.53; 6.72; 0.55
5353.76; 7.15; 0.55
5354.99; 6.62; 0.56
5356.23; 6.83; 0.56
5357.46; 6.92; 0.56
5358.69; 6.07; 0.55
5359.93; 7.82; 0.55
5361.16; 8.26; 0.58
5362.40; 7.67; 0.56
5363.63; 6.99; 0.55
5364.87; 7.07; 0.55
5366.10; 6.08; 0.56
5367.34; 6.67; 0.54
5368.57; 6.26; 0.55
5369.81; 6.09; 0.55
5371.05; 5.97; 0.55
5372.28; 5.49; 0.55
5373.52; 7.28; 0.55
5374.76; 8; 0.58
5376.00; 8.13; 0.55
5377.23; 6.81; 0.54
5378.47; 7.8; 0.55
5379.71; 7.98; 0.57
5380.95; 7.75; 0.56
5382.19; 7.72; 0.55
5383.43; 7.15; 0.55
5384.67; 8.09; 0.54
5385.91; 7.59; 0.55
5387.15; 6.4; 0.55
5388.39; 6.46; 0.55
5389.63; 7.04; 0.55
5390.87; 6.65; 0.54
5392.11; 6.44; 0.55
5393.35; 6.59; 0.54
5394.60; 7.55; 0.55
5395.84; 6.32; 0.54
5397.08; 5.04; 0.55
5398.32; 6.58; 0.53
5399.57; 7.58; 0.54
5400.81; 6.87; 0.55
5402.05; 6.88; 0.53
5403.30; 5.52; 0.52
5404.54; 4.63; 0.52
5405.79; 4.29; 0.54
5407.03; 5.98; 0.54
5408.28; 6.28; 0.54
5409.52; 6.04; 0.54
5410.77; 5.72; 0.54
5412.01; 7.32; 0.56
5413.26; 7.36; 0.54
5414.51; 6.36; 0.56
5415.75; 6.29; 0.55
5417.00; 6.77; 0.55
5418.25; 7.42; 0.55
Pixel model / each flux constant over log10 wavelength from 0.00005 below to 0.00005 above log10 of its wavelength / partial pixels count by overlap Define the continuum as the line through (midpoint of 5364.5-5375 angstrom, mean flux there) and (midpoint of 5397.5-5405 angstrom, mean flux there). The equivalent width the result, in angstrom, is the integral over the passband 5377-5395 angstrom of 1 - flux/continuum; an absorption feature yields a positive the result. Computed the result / -2.2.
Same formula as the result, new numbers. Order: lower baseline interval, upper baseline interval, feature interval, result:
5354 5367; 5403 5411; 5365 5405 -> -3.90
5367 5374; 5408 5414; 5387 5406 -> 0.31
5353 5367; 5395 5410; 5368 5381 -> -0.67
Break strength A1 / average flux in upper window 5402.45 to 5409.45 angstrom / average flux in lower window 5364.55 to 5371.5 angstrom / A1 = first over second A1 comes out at 0.9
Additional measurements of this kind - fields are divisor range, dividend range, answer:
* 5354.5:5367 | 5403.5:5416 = 0.85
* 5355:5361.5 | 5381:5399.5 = 0.97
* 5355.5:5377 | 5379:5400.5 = 1.01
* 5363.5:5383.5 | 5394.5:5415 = 0.89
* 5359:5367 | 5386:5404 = 0.91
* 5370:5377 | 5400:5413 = 0.87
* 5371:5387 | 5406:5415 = 0.86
